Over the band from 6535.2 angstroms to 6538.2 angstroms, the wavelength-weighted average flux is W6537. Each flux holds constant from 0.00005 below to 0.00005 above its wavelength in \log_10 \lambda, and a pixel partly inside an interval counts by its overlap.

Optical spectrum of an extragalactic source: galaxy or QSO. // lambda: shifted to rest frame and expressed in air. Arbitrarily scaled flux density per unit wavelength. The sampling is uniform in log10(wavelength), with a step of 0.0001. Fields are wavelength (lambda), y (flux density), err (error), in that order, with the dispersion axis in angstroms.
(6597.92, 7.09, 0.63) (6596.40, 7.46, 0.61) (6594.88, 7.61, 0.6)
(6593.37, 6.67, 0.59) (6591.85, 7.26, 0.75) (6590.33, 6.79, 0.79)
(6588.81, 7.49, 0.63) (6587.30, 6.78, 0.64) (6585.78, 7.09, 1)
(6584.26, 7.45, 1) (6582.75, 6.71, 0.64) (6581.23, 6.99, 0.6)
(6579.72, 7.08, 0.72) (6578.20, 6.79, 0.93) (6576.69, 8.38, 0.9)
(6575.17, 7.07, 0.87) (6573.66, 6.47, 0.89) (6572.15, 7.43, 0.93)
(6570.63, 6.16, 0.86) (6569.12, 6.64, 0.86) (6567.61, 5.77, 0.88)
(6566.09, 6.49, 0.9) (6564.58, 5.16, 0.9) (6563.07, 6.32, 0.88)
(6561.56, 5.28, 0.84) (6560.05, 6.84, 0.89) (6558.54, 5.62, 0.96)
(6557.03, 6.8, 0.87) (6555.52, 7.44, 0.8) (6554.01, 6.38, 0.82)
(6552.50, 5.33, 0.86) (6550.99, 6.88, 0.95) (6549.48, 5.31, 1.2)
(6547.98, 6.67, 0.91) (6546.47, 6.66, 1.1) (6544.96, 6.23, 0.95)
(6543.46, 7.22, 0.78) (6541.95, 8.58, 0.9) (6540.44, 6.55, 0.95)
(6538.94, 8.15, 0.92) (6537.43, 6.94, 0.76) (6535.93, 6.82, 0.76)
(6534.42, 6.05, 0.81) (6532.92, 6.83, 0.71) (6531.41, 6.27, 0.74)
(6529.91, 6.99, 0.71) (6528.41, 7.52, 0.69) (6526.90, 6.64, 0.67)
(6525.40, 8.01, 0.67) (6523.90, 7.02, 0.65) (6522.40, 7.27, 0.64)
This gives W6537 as 6.89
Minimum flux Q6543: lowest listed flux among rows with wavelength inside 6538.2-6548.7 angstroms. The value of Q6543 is 6.23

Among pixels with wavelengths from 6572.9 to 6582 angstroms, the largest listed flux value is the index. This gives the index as 8.38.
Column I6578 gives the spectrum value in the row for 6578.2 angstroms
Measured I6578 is 6.79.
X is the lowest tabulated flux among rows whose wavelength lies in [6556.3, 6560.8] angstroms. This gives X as 5.62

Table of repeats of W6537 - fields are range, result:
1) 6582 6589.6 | 7.11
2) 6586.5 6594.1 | 7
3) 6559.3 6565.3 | 5.91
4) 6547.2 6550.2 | 6.01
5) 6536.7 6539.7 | 7.55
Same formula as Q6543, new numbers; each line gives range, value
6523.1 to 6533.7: 6.27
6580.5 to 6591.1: 6.71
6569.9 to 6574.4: 6.16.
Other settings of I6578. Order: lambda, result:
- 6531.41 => 6.27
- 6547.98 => 6.67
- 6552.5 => 5.33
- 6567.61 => 5.77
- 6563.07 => 6.32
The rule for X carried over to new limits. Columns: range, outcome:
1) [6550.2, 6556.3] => 5.33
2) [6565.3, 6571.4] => 5.77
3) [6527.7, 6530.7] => 6.99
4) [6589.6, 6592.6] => 6.79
